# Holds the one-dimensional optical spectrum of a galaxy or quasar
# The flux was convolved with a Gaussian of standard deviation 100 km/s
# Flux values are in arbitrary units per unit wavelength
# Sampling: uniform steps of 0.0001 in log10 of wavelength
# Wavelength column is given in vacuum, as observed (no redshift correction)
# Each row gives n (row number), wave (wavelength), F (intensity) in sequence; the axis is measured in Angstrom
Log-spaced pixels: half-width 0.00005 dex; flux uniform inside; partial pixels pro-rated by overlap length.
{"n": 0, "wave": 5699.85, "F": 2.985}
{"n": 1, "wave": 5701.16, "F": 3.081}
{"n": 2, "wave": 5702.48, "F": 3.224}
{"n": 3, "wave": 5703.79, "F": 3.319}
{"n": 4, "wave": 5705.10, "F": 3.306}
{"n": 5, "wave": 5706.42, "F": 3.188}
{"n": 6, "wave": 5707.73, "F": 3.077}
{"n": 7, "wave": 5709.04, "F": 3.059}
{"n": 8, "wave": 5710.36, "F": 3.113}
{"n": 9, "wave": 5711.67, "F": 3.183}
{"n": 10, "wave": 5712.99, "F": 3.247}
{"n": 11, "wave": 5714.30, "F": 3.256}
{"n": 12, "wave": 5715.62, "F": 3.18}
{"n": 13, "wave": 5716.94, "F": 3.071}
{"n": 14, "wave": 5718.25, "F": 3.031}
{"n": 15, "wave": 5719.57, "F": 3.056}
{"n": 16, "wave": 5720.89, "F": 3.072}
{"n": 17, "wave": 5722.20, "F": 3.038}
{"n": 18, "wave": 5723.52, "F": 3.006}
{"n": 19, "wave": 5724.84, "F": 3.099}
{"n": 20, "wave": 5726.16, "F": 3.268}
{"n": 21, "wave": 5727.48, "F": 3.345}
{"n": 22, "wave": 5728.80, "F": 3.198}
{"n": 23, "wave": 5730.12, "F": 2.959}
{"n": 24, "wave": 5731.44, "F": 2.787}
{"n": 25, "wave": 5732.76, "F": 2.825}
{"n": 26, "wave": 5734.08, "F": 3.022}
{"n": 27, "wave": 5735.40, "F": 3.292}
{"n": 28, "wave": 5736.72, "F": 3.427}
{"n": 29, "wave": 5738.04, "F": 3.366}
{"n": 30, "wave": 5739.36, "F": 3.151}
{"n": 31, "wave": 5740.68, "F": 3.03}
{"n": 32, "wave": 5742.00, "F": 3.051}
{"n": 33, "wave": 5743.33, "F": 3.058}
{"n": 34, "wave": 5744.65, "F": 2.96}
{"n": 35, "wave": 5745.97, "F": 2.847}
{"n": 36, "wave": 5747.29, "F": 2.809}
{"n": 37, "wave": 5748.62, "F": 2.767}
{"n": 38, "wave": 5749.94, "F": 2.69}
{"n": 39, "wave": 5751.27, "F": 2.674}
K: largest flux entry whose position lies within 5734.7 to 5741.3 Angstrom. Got 3.427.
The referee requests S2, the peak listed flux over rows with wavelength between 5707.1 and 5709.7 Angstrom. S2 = 3.077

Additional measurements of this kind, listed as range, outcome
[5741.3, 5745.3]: 3.058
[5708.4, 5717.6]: 3.256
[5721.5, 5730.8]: 3.345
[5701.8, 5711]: 3.319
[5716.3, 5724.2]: 3.072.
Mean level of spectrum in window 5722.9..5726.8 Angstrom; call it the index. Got 3.12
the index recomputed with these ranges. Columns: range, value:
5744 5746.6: 2.91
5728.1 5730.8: 3.08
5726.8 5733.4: 3.02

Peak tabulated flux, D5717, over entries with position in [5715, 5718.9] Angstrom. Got 3.18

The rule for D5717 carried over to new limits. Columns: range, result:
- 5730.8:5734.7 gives 3.022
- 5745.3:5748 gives 2.847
